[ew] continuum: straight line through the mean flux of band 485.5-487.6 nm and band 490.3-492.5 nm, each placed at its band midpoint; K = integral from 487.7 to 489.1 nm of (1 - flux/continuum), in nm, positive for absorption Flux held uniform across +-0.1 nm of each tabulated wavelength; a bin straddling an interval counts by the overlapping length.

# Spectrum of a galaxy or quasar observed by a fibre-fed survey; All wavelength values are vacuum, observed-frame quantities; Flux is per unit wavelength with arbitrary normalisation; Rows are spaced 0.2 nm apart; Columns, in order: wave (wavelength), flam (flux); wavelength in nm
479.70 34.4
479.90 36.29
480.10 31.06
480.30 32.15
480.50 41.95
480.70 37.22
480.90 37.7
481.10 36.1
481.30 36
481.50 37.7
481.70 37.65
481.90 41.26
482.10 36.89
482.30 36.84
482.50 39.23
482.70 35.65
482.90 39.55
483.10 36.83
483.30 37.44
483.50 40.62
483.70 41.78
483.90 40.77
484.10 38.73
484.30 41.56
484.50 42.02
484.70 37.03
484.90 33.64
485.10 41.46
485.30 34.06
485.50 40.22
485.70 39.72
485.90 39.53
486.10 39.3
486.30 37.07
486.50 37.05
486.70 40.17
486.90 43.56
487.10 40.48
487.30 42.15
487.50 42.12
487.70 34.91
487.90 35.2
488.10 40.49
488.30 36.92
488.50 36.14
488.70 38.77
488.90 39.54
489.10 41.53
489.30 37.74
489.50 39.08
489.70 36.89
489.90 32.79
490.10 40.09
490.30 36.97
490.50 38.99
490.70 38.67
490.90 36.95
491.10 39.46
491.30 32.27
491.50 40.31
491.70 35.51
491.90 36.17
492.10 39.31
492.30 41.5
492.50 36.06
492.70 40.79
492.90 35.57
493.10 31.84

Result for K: 0.05 nm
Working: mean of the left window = 40.1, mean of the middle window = 37.9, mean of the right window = 37.8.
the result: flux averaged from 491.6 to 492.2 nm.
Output 37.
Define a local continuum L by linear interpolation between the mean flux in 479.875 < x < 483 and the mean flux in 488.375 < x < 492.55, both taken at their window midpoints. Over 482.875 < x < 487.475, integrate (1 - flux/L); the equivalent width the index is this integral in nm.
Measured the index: -0.24 nm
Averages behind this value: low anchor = 37.1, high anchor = 37.9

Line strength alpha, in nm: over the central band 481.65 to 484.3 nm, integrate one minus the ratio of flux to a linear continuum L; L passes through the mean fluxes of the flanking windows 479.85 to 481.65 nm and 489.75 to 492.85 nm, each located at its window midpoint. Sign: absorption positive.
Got -0.164 nm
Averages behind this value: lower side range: 36.3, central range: 38.8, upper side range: 37.7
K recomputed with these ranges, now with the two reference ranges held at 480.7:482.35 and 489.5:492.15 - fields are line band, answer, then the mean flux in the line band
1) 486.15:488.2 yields -0.106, 39.3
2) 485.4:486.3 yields -0.048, 39.4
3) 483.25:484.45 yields -0.092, 40.3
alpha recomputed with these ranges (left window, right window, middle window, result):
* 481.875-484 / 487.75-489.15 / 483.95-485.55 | 0.00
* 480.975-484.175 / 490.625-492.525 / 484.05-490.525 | -0.12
